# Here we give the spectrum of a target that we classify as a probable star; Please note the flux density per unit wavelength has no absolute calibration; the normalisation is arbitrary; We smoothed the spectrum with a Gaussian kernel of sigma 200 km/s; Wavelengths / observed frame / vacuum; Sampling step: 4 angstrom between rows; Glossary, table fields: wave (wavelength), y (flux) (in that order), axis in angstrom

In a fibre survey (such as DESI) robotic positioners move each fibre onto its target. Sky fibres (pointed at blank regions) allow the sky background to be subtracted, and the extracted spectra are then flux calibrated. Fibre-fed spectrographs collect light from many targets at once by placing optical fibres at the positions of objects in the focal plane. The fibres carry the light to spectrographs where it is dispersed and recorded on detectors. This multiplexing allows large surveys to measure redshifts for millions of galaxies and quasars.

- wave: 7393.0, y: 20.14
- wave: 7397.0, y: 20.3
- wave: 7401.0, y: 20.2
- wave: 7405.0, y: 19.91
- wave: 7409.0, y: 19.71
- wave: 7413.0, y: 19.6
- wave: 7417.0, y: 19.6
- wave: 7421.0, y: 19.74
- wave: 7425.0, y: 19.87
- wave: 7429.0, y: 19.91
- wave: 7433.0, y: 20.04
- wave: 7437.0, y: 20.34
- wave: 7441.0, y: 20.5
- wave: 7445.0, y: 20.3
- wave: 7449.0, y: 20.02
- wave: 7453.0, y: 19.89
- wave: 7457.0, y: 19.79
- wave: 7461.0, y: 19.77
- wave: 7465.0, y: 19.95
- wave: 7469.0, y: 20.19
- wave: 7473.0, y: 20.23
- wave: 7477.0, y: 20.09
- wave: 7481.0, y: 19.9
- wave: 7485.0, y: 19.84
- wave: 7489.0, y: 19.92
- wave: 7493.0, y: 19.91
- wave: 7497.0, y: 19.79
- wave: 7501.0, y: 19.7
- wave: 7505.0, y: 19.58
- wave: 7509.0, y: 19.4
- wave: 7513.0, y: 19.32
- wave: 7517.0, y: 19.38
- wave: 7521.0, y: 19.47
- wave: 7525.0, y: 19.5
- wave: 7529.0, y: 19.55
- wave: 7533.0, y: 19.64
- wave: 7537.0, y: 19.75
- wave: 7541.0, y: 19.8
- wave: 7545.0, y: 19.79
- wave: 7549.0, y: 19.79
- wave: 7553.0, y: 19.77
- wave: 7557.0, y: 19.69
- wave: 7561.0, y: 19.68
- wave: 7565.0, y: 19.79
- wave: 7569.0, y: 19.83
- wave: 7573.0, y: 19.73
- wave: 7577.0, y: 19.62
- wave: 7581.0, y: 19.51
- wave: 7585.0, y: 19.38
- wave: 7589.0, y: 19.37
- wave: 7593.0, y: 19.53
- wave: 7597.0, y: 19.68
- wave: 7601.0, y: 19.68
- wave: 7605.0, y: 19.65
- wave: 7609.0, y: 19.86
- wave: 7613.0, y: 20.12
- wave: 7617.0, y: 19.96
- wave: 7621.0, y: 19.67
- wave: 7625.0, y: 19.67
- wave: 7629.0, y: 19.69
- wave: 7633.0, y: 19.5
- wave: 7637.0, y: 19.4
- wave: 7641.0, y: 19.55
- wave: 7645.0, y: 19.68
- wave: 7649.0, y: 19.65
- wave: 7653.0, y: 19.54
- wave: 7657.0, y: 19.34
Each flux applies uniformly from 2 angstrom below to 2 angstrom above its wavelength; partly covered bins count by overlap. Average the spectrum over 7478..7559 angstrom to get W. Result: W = 19.7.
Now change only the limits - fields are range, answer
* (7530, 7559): 19.7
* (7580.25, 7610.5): 19.6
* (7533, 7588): 19.7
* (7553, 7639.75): 19.7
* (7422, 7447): 20.1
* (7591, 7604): 19.6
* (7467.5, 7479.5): 20.2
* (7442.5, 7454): 20.1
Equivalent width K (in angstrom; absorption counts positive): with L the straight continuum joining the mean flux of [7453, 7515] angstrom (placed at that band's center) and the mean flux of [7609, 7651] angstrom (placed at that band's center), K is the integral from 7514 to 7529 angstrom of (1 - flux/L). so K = 0.3 angstrom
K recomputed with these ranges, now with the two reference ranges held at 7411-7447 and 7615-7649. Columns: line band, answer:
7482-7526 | 0.5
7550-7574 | 0.0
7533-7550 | 0.0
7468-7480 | -0.1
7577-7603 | 0.2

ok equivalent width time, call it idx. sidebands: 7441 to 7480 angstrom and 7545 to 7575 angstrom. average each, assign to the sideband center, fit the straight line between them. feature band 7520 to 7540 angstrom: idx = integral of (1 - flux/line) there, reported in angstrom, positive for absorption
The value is 0.2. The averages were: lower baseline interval 20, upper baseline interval 19.8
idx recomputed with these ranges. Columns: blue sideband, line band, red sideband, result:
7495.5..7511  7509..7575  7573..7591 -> -0.3 angstrom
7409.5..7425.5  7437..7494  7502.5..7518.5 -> -1.4 angstrom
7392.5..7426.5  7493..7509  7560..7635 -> 0.1 angstrom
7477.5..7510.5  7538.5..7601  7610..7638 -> 0.3 angstrom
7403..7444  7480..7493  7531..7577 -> 0.0 angstrom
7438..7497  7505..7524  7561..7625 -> 0.5 angstrom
